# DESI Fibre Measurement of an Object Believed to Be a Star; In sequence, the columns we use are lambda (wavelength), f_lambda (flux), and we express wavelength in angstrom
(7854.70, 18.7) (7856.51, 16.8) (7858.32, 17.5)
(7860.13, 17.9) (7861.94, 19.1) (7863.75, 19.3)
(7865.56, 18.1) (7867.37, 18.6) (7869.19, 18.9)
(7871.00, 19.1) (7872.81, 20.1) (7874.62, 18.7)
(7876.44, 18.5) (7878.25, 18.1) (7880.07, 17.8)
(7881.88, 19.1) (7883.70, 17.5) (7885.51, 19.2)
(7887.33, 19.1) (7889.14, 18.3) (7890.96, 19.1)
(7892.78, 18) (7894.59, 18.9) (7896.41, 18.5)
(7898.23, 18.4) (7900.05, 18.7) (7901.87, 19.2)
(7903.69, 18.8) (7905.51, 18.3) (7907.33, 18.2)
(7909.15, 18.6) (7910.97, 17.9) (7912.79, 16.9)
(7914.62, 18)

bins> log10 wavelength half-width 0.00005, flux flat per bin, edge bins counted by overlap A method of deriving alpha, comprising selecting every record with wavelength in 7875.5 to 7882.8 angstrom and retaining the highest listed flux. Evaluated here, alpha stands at 19.1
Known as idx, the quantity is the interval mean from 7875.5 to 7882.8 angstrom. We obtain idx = 18.4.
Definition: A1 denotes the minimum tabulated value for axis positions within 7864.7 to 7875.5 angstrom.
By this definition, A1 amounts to 18.1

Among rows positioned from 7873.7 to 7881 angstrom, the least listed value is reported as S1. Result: 17.8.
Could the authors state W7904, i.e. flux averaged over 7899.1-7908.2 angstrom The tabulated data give 18.6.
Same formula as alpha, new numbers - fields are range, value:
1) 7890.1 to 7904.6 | 19.2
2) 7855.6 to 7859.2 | 17.5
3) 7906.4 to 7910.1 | 18.6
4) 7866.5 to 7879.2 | 20.1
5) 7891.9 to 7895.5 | 18.9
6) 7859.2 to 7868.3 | 19.3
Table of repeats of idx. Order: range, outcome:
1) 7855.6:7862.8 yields 17.8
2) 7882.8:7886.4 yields 18.4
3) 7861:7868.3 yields 18.8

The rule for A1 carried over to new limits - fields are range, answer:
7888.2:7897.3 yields 18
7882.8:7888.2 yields 17.5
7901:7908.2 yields 18.2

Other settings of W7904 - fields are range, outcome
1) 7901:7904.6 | 19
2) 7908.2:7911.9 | 18.3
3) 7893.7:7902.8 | 18.7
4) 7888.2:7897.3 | 18.6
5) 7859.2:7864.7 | 18.8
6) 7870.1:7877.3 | 19.1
